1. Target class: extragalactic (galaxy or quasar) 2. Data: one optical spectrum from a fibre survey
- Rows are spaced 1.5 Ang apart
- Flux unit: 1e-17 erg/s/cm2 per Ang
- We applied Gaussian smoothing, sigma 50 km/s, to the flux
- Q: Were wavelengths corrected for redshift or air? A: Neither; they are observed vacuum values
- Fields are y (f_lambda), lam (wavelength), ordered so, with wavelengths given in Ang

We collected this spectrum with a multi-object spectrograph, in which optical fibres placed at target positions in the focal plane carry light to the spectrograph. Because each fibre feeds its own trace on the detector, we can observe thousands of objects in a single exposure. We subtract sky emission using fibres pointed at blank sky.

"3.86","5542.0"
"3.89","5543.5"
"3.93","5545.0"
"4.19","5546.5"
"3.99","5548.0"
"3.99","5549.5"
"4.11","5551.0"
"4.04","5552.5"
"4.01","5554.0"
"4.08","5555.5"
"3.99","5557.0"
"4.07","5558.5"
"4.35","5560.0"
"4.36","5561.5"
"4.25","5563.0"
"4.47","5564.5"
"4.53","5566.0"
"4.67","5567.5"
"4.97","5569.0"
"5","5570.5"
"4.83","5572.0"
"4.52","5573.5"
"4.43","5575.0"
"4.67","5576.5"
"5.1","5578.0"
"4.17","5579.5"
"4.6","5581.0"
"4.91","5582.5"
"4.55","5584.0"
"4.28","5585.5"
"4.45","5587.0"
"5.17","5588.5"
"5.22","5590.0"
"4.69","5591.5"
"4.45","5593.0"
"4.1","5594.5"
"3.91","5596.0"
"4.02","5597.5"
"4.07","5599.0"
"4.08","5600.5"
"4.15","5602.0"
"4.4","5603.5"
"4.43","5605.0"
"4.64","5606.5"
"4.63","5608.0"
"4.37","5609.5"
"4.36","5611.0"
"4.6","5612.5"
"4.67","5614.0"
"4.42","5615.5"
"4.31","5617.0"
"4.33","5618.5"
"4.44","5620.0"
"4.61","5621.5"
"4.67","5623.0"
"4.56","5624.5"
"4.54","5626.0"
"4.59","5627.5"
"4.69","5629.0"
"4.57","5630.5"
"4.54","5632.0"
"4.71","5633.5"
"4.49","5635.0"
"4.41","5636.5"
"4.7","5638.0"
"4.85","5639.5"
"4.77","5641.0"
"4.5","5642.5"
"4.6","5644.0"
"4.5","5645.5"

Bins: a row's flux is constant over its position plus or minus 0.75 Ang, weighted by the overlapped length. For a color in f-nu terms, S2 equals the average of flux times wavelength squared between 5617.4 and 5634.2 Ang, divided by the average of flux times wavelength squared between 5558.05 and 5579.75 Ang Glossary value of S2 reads 1.02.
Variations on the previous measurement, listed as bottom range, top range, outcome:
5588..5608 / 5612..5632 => 1.04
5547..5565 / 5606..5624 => 1.11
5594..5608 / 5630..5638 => 1.09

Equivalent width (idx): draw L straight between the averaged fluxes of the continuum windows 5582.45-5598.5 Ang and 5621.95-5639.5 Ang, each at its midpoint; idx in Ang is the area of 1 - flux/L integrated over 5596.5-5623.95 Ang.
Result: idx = 0.92 Ang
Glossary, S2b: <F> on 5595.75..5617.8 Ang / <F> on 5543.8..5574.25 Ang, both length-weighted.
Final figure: 1.0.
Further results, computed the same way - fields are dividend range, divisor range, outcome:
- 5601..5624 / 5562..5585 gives 0.96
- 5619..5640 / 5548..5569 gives 1.08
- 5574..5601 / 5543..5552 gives 1.12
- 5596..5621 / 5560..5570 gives 0.96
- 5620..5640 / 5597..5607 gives 1.08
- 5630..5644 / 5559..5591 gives 0.99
